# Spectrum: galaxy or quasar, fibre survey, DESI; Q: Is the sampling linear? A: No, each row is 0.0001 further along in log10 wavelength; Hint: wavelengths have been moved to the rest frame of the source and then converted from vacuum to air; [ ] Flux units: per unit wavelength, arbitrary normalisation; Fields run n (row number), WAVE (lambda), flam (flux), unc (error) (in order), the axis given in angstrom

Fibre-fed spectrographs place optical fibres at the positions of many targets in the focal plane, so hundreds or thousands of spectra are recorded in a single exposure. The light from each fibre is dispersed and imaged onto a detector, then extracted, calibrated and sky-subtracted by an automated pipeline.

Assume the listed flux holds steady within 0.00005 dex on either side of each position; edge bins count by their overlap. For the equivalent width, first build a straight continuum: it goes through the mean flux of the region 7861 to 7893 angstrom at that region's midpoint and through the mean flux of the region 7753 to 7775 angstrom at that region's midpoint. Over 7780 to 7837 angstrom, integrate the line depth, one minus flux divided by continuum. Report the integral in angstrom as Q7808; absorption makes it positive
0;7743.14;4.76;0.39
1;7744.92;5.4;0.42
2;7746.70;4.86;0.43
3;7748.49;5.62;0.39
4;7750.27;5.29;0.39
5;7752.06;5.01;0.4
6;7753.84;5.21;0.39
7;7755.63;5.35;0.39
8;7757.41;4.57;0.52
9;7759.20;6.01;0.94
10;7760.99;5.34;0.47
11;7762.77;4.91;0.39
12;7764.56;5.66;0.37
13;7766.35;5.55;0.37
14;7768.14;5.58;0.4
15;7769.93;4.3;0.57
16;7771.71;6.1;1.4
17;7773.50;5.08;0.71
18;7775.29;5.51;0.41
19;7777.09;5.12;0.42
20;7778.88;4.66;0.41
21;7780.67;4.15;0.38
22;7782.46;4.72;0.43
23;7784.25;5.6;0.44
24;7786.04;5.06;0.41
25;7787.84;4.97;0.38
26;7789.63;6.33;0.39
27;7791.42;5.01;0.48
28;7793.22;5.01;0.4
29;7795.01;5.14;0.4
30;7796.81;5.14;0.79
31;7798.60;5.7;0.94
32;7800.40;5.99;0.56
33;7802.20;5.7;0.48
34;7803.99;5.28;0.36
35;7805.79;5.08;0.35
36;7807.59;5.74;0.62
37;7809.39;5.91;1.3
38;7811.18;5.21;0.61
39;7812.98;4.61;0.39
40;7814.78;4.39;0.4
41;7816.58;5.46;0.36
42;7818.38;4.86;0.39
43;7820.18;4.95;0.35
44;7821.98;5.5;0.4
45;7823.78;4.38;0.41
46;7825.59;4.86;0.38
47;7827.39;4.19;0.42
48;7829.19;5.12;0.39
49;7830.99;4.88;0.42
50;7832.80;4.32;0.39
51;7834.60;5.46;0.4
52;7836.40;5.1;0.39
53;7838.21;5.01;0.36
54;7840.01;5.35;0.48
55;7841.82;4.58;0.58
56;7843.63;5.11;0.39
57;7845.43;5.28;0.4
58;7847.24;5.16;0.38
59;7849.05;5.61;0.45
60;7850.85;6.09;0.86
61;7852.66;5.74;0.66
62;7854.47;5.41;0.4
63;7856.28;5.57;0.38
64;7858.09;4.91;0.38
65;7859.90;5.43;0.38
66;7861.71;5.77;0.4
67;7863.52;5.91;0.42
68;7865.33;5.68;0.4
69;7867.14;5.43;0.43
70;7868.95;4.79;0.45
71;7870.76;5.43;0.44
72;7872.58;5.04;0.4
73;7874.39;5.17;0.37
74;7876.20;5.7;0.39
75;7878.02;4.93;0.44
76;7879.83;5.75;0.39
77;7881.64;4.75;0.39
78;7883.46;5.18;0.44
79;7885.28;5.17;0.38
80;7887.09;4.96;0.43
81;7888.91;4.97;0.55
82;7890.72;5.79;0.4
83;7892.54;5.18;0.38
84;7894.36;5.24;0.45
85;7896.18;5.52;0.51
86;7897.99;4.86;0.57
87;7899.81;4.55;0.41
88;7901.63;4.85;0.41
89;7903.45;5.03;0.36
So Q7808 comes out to 2.0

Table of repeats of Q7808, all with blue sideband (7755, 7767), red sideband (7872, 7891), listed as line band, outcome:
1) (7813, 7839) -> 1.90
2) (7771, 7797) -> 0.71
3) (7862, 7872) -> -0.45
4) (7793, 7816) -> -0.09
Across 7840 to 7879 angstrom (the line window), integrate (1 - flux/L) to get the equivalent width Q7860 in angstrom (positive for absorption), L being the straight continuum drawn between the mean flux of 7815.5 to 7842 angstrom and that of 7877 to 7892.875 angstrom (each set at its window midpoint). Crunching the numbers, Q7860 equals -2.2 angstrom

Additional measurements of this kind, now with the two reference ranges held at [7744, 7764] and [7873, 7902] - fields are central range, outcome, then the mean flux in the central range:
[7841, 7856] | -0.6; 5.38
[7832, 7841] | 0.2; 5.05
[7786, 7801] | -0.5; 5.38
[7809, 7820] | 0.4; 5.03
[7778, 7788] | 0.7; 4.85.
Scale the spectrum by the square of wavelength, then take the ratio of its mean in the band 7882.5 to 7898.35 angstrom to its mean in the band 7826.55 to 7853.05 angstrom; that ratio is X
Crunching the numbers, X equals 1.0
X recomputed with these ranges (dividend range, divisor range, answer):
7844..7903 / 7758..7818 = 1.03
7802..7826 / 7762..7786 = 1.01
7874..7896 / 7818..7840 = 1.08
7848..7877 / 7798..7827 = 1.07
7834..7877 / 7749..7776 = 1.04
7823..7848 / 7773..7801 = 0.96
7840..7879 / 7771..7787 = 1.08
